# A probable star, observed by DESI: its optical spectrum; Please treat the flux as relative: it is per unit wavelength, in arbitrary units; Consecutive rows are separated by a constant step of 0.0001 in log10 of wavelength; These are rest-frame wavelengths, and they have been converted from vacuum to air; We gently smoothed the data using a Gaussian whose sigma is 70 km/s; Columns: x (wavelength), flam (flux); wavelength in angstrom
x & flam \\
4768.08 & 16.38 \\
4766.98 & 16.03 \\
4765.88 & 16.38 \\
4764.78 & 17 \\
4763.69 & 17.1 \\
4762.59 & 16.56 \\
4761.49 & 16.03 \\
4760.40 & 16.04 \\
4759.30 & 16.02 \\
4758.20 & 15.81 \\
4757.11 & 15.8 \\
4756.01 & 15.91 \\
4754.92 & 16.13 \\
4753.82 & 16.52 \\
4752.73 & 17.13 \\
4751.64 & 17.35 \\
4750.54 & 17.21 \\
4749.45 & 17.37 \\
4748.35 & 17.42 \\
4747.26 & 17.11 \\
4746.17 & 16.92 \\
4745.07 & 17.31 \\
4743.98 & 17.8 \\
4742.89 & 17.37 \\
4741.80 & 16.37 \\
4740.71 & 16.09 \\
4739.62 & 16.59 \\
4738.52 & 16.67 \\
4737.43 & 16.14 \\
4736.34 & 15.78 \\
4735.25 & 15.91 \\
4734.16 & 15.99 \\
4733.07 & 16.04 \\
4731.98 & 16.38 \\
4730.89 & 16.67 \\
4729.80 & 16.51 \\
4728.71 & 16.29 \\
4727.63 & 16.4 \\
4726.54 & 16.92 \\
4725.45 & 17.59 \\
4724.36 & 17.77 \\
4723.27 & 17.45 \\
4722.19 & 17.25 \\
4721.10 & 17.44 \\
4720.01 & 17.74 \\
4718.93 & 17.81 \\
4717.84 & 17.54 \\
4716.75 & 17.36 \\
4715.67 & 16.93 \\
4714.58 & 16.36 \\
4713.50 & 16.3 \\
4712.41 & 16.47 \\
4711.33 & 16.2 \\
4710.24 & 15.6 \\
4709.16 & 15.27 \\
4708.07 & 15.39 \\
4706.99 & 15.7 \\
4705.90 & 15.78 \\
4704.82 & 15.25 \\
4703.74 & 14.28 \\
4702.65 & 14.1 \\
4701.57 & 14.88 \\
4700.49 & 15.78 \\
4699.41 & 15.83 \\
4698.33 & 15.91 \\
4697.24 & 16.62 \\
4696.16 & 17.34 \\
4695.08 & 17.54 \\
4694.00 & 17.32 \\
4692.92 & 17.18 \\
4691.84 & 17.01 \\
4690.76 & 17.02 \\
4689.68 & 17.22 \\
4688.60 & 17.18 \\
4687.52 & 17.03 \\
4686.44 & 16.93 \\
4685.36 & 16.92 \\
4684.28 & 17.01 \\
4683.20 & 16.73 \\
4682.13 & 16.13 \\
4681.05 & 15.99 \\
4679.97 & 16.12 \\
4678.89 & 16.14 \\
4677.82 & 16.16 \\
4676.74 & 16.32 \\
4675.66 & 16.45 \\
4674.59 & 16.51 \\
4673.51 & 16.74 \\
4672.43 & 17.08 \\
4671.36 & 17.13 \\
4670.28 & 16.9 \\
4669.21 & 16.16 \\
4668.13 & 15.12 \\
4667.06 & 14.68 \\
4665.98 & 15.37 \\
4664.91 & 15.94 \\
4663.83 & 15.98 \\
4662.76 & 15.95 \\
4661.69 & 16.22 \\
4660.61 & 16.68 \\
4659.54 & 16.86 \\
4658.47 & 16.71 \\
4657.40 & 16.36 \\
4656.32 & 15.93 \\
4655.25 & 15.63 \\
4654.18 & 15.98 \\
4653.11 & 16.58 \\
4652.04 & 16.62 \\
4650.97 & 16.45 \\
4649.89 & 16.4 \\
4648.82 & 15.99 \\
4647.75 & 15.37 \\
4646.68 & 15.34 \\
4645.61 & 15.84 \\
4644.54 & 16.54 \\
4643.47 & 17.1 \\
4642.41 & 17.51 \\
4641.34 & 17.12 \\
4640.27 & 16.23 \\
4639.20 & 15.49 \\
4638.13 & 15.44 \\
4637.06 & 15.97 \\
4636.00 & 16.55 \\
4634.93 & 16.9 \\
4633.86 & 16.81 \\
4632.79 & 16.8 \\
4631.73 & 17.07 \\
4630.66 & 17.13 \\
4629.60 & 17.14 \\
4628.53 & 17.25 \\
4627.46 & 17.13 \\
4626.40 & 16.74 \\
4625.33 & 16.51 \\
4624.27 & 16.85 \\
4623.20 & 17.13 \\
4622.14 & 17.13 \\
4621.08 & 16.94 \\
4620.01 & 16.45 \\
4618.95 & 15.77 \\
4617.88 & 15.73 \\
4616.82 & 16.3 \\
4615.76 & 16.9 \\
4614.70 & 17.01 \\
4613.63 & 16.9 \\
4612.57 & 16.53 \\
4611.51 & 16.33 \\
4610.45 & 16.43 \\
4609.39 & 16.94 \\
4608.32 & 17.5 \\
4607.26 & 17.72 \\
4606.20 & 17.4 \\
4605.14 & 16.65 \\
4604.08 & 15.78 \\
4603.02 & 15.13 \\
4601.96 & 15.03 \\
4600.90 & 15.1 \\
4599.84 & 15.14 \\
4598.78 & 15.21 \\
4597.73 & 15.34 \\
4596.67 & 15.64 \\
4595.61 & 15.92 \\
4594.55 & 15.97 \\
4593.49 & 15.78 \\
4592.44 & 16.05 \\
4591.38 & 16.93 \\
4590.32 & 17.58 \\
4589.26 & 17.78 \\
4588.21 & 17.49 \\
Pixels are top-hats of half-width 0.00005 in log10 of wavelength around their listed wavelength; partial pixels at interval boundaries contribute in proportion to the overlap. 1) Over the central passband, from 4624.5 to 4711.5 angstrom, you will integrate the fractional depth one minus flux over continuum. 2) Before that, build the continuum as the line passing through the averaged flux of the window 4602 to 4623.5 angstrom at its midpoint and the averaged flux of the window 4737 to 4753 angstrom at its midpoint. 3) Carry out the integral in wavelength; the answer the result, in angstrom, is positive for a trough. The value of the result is 2.2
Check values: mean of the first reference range 16.6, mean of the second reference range 17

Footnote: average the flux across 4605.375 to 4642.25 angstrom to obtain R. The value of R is 16.7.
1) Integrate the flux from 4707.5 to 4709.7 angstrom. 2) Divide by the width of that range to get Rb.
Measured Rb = 15.3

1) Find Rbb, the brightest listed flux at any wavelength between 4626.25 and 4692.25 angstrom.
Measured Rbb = 17.51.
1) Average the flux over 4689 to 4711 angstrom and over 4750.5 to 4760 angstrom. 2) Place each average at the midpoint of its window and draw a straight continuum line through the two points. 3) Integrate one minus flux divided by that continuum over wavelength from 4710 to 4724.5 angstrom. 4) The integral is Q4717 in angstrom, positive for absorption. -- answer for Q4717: -0.8 angstrom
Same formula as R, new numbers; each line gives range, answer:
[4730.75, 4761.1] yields 16.6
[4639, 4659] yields 16.3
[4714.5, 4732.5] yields 17.1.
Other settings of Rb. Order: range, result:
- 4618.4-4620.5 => 16.1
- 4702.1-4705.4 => 14.6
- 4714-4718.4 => 17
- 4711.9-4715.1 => 16.4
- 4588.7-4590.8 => 17.7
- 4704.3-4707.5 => 15.6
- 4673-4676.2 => 16.6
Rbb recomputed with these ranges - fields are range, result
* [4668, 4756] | 17.81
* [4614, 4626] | 17.13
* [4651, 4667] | 16.86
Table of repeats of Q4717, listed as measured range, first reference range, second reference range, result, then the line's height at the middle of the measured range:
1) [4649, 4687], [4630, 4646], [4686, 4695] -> 1.33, 16.9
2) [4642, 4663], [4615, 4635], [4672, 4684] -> 0.36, 16.6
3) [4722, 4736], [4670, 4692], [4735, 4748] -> 0.02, 16.7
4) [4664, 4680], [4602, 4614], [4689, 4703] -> 0.32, 16.5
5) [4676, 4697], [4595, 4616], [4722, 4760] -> -0.39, 16.5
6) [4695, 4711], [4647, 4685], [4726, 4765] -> 0.74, 16.4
